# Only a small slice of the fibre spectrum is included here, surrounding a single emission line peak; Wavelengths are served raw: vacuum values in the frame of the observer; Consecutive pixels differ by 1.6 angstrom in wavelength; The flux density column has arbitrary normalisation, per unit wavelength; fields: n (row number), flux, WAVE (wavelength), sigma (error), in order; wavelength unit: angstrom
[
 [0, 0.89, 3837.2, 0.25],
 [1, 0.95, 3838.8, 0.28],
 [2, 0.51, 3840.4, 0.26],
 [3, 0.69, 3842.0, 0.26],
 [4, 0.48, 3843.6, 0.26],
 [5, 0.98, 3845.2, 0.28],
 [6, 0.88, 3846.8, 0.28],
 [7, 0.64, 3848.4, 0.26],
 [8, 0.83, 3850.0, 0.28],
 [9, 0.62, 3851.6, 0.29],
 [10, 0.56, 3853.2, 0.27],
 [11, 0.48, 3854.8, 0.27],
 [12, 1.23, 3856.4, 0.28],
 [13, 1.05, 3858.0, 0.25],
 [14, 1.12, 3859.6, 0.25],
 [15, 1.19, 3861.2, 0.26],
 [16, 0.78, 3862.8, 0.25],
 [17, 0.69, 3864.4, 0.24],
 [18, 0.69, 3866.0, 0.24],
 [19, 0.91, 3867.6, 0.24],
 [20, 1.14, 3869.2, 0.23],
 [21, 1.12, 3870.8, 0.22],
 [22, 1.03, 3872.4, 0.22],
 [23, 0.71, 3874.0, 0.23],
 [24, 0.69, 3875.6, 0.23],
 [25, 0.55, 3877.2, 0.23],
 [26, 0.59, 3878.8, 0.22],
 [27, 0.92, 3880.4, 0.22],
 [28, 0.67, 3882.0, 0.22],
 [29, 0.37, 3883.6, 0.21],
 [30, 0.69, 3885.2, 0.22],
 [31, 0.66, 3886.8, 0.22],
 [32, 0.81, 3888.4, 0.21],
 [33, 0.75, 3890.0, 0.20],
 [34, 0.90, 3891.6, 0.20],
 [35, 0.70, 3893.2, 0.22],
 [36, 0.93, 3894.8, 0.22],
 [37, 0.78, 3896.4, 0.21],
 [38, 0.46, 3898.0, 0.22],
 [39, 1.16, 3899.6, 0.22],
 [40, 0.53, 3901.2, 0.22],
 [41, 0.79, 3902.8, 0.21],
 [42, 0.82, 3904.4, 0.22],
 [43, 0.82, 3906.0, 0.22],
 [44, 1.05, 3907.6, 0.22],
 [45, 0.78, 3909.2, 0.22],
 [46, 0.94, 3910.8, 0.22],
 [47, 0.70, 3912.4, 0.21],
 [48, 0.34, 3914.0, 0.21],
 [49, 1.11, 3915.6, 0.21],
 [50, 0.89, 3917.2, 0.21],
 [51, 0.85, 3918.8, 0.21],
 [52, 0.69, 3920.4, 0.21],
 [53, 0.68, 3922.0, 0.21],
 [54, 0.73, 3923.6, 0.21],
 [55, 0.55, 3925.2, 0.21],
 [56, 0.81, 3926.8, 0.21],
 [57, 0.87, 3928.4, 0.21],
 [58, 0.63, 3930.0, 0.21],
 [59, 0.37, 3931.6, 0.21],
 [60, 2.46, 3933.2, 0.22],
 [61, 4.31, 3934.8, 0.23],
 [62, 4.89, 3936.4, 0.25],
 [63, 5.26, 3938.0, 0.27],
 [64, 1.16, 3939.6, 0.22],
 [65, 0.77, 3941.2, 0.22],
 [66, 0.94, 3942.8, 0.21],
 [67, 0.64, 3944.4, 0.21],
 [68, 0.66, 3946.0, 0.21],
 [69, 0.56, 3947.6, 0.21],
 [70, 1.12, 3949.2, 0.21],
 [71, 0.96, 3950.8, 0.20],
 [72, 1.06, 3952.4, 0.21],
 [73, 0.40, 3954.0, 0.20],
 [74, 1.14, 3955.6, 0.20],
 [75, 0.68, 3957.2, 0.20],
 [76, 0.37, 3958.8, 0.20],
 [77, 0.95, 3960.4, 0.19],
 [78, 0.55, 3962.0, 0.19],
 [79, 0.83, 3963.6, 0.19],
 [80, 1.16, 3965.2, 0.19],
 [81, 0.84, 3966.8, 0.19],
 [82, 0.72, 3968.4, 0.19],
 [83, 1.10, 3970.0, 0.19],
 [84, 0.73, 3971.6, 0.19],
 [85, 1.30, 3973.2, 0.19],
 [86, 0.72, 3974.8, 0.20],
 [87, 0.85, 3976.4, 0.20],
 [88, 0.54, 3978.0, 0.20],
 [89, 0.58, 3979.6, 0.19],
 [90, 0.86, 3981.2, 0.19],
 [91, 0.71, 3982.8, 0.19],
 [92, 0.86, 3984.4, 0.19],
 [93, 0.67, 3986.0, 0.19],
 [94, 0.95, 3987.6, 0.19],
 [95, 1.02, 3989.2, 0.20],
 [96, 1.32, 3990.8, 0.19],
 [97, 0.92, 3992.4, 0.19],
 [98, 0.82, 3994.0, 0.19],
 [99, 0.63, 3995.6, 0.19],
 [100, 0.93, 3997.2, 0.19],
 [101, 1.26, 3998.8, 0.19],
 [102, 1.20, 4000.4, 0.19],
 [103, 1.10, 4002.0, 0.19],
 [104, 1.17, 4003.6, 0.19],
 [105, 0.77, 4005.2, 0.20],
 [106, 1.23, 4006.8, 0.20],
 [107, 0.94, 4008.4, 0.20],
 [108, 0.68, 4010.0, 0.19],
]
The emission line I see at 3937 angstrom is [O II]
